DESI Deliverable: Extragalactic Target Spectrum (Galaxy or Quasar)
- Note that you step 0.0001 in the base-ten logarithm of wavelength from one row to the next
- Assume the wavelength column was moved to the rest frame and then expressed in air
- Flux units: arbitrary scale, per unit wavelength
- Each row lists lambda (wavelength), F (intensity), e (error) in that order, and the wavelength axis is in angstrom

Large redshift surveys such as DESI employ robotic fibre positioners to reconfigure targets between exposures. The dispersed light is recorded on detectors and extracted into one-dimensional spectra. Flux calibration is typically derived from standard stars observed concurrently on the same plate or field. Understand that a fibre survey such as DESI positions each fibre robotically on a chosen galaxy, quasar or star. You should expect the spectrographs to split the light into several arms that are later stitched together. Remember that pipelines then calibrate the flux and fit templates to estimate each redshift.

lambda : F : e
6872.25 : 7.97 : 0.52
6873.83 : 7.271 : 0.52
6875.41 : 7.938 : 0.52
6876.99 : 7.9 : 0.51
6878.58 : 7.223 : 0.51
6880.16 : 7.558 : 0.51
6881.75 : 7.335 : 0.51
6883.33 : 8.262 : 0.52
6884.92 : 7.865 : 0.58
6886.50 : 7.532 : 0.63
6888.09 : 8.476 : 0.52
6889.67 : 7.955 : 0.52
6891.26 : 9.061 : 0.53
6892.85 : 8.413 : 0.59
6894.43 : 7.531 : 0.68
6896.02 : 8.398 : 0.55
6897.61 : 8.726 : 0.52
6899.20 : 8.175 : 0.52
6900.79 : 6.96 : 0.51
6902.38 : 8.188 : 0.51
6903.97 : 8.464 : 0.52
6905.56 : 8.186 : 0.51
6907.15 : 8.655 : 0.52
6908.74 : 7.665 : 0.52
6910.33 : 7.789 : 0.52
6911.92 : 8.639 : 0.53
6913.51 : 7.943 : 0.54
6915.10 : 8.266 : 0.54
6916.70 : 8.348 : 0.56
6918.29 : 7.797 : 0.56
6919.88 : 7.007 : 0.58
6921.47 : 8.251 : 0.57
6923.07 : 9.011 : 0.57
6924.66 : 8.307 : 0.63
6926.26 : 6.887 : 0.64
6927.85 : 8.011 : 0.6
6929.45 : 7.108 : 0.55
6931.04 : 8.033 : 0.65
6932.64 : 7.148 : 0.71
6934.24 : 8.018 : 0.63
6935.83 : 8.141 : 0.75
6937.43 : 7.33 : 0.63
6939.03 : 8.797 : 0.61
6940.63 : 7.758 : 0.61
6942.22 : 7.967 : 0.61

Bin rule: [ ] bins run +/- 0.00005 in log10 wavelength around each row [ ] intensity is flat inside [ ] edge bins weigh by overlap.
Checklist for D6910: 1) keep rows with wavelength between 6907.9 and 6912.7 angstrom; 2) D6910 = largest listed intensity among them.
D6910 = 8.639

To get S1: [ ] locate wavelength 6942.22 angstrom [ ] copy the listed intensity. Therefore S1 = 7.967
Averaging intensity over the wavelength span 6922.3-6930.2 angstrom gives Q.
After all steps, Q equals 7.86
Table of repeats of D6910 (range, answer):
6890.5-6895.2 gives 9.061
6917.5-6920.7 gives 7.797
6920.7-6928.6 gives 9.011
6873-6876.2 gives 7.938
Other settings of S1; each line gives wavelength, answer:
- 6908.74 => 7.665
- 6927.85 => 8.011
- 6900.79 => 6.96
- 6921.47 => 8.251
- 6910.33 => 7.789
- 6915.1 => 8.266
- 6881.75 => 7.335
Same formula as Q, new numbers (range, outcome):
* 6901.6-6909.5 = 8.23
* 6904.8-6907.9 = 8.42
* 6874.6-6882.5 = 7.59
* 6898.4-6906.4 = 7.99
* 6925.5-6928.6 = 7.46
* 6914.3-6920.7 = 7.86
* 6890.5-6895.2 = 8.34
